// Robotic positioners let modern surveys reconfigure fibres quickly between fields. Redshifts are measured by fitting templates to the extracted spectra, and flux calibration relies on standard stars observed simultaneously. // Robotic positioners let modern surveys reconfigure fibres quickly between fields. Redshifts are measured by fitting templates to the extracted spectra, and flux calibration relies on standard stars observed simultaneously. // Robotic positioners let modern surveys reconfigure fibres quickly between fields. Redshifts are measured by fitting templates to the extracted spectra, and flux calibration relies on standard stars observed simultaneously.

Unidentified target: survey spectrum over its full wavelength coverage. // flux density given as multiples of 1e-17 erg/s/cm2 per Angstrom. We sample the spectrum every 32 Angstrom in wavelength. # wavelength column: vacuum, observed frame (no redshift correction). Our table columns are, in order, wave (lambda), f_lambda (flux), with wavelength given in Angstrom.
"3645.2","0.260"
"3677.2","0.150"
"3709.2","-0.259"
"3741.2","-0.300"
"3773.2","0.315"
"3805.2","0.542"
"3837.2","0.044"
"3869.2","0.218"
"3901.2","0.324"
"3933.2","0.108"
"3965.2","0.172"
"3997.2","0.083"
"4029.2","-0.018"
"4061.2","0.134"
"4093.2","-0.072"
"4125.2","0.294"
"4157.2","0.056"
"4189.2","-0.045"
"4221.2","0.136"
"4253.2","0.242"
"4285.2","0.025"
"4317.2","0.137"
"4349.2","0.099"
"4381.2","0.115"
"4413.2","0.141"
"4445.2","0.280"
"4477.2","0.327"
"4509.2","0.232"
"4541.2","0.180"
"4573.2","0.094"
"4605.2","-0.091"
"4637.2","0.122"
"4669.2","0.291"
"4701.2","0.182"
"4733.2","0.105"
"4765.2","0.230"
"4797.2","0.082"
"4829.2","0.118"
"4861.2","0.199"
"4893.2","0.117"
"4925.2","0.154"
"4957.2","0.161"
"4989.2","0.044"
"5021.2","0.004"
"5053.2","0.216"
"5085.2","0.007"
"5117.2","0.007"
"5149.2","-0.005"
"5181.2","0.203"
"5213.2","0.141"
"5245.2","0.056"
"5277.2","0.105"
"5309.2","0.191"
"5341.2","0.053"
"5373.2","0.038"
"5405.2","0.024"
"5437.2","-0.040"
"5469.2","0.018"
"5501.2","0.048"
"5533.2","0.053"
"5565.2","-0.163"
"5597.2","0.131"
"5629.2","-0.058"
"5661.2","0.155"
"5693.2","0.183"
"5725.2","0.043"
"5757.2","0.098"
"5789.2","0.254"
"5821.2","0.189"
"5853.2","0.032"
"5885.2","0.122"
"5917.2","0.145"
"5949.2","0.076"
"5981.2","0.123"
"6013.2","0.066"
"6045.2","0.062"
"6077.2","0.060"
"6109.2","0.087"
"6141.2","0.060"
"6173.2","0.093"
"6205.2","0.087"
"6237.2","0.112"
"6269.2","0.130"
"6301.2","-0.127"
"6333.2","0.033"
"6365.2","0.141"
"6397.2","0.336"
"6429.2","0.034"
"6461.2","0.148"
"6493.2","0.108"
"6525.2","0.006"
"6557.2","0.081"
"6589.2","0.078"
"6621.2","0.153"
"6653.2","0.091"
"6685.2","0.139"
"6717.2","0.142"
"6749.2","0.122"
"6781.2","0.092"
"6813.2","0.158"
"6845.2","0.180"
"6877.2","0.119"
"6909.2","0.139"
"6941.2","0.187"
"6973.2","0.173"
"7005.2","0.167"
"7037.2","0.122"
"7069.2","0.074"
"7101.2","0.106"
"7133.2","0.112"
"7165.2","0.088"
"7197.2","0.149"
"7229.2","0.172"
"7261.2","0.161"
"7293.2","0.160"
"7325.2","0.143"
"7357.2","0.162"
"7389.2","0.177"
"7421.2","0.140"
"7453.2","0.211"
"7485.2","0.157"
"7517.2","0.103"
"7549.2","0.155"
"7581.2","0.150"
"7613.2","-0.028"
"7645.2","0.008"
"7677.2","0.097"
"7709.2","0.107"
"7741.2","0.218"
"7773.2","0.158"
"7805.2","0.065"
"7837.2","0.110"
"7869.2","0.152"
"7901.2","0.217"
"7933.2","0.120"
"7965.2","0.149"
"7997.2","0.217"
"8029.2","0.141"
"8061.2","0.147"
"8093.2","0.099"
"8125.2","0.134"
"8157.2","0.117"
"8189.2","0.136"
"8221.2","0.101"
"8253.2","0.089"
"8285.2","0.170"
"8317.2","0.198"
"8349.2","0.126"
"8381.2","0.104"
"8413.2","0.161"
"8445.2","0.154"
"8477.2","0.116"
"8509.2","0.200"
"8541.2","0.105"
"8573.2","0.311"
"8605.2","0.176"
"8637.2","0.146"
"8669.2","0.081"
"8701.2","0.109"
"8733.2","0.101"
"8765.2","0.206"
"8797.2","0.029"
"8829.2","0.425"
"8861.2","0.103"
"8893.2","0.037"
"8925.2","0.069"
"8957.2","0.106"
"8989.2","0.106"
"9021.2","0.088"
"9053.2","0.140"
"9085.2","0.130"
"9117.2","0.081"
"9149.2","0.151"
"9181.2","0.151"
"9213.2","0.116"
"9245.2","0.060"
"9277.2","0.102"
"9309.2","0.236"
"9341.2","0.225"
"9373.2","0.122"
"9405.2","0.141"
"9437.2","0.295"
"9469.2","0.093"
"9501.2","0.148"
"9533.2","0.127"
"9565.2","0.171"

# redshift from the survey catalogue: 0.714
